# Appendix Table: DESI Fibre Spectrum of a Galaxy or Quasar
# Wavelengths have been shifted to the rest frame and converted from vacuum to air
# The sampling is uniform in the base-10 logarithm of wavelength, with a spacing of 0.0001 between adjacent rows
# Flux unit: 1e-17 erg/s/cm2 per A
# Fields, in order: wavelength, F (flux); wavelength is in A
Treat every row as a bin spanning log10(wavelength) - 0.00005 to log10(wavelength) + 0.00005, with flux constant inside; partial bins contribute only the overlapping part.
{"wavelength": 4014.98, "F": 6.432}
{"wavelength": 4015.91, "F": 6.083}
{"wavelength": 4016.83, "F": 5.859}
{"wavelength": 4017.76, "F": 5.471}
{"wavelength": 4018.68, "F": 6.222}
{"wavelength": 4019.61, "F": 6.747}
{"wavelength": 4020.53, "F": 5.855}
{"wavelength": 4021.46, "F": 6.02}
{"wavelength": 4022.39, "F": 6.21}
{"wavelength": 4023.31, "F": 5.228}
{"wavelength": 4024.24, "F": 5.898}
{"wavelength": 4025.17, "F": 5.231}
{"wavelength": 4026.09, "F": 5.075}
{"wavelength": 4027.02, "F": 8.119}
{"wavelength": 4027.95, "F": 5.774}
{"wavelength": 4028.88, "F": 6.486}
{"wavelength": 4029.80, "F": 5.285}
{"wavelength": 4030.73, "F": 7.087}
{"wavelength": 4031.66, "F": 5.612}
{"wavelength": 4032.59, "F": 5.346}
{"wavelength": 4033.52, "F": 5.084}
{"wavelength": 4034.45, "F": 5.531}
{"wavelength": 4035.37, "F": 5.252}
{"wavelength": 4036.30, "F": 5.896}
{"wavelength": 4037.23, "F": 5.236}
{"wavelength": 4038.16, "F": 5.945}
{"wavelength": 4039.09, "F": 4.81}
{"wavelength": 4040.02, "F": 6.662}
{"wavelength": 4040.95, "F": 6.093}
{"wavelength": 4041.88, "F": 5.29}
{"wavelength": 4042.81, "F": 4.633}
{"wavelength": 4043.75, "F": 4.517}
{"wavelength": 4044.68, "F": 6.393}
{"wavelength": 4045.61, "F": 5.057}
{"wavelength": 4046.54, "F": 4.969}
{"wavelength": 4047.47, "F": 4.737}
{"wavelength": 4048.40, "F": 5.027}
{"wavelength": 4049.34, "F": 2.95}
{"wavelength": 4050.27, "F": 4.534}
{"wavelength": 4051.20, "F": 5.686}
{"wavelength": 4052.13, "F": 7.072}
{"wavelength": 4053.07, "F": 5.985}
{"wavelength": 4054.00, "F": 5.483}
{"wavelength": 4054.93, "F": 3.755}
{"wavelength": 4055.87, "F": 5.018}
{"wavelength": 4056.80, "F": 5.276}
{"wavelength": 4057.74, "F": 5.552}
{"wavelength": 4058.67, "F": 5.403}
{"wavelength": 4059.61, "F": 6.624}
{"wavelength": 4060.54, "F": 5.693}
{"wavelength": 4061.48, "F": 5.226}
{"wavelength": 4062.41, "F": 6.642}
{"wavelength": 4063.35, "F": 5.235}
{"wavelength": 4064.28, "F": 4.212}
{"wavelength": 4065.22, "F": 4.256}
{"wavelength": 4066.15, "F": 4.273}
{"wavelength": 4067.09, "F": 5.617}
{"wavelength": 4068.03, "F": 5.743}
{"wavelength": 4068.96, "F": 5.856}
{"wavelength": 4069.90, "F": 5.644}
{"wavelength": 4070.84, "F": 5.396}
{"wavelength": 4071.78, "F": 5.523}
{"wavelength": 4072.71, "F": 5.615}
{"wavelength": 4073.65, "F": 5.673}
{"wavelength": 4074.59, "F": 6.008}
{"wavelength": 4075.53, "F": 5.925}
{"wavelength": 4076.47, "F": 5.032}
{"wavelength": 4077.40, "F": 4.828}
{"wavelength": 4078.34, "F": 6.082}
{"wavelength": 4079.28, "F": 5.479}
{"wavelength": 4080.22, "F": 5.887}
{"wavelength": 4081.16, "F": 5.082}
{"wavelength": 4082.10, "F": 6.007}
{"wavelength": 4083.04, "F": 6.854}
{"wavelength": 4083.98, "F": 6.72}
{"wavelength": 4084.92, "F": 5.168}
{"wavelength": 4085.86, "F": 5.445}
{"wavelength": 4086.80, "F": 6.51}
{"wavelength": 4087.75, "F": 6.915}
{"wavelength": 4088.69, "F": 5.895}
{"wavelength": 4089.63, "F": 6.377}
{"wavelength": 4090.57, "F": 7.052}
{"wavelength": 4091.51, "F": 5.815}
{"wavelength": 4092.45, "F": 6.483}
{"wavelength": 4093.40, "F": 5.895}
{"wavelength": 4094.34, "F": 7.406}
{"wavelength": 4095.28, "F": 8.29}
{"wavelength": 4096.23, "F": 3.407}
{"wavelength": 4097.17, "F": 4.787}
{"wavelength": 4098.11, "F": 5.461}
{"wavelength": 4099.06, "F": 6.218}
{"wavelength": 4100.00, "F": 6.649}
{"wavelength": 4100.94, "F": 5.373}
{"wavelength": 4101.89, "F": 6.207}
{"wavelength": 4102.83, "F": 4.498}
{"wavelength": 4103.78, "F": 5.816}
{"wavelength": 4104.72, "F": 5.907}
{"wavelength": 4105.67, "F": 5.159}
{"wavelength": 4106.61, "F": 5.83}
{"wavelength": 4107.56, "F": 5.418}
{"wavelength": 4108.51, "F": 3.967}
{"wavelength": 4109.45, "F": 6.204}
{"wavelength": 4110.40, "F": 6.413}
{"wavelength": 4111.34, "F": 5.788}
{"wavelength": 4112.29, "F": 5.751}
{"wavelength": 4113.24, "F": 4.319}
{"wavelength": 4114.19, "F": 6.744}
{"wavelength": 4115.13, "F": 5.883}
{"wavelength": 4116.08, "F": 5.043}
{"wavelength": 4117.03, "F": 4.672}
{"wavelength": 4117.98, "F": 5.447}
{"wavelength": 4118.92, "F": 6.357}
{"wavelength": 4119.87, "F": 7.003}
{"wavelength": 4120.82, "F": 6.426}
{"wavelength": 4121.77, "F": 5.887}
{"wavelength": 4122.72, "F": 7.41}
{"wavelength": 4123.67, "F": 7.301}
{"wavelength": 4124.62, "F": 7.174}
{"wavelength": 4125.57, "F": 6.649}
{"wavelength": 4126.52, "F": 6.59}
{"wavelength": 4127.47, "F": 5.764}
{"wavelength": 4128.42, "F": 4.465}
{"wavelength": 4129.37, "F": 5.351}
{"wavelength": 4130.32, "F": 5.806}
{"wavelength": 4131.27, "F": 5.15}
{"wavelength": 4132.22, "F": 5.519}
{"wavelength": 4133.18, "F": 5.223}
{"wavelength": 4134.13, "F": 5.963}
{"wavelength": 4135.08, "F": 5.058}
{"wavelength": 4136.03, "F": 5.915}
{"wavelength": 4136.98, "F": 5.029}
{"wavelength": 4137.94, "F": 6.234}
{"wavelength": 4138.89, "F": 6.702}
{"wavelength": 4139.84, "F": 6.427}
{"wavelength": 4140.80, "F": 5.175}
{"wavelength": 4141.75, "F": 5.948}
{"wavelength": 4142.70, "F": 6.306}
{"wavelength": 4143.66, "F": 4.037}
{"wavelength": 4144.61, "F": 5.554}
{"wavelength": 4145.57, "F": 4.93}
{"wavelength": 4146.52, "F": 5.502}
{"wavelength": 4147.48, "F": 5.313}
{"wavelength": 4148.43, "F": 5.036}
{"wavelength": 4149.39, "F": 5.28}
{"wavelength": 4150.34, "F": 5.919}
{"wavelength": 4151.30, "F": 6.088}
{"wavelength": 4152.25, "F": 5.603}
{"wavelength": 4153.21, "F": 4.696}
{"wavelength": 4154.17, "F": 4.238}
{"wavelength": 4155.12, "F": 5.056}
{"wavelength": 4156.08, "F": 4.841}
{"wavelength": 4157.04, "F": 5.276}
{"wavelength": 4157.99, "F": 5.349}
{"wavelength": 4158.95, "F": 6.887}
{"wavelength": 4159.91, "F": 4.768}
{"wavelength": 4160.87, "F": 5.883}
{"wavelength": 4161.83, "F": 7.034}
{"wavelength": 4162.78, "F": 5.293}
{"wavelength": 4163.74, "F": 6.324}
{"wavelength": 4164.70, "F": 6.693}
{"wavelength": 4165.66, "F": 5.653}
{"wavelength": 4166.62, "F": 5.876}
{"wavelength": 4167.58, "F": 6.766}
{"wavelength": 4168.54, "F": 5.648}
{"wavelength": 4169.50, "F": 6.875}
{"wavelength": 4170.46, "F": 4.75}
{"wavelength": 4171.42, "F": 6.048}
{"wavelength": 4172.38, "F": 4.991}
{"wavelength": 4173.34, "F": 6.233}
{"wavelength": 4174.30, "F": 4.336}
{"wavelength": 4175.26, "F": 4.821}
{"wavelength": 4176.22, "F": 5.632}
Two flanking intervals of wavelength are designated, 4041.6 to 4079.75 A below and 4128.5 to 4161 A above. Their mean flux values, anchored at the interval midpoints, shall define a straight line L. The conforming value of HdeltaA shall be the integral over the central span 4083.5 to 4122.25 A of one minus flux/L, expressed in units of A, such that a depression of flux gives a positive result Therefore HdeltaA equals -3.5 A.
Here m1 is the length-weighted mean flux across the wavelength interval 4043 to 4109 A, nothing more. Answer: 5.58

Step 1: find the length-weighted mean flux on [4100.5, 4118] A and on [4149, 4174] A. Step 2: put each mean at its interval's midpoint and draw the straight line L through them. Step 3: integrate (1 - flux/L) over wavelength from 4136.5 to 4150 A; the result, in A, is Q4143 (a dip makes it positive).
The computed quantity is 0.2 A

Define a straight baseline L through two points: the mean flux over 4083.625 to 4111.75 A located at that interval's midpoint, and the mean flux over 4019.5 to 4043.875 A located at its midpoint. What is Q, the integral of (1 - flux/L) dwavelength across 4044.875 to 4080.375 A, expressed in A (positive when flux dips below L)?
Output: 2.9 A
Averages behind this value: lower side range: 5.74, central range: 5.35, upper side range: 5.9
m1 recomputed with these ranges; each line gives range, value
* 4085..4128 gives 5.98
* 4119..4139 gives 6.02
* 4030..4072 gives 5.37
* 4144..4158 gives 5.23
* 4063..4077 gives 5.34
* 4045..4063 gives 5.31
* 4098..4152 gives 5.74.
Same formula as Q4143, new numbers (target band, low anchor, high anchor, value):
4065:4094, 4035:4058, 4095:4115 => -1.78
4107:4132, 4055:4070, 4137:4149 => -1.71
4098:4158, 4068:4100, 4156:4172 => 2.45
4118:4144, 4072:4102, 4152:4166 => -1.09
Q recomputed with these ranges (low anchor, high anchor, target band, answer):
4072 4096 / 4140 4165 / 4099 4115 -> 0.6 A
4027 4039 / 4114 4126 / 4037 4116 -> 5.8 A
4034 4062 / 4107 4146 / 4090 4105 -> -0.9 A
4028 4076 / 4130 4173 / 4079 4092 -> -1.4 A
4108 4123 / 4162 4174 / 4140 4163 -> 1.8 A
